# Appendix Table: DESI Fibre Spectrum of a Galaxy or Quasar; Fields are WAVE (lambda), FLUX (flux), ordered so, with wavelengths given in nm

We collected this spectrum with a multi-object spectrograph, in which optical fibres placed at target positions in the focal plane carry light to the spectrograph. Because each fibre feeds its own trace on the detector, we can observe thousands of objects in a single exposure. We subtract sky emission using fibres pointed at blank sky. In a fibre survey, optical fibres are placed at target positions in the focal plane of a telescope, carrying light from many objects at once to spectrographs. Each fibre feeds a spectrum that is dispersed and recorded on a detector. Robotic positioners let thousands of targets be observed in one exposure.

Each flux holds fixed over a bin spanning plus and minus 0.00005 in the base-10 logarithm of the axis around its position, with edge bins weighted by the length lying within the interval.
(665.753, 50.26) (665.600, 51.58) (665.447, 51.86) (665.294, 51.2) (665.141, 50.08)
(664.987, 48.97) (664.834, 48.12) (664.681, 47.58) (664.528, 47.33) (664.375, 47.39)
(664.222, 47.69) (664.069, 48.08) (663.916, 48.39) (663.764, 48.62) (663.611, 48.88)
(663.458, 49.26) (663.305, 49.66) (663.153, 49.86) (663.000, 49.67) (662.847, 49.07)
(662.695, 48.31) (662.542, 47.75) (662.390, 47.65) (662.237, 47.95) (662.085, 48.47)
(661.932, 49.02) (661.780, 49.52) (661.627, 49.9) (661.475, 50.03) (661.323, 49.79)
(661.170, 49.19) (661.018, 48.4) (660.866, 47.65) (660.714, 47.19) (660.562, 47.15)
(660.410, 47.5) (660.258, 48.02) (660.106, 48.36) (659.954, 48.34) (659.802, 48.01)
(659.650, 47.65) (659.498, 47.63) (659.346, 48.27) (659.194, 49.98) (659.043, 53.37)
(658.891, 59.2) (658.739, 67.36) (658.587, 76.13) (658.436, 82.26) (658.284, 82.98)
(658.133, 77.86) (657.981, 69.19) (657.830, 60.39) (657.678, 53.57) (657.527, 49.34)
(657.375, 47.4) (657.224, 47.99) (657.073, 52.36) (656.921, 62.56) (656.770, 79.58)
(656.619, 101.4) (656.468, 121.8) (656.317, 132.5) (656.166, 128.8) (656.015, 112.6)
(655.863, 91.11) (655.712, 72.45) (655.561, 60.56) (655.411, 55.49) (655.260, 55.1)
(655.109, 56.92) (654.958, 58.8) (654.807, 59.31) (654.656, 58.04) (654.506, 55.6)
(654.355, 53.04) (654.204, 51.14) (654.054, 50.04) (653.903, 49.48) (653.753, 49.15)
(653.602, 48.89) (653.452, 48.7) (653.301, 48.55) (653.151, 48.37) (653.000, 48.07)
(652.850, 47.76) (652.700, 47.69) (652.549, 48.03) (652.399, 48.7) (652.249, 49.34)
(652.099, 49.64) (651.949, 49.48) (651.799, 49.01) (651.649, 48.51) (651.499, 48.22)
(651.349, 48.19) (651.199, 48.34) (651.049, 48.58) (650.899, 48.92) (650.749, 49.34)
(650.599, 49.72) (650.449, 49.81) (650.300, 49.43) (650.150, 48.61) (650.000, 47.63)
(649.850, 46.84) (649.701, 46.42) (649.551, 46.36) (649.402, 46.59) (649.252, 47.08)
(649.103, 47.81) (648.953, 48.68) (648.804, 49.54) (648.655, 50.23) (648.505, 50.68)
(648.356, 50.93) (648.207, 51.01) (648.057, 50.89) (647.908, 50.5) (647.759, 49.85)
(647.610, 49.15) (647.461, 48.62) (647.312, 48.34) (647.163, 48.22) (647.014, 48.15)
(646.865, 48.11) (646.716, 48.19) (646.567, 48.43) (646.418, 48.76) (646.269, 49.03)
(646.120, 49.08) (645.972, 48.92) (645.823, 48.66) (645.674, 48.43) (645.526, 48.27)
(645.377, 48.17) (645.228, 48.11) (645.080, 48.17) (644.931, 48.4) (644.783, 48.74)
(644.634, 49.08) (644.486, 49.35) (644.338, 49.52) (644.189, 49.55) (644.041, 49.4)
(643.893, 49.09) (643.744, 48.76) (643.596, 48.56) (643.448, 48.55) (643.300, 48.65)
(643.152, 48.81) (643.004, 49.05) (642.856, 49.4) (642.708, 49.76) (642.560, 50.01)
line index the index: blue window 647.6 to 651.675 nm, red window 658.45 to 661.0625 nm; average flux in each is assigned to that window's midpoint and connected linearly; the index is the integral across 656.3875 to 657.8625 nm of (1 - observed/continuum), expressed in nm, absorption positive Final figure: -0.47 nm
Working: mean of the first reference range 48.8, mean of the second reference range 52.5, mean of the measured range 68.1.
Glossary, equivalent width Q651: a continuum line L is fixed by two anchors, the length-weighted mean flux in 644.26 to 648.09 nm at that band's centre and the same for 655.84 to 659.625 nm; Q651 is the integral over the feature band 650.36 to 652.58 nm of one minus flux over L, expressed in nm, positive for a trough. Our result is 0.413 nm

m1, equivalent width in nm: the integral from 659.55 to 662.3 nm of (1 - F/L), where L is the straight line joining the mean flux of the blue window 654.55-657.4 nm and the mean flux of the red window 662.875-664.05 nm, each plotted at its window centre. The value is 0.47 nm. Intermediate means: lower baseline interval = 76.9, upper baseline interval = 49.1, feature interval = 48.4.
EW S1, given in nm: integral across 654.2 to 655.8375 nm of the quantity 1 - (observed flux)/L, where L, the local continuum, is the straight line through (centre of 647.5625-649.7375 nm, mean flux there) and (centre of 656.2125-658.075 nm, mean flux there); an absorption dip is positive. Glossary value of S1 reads 0.21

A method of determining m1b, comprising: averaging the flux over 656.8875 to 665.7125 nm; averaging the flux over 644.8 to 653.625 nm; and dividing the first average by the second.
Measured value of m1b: 1.07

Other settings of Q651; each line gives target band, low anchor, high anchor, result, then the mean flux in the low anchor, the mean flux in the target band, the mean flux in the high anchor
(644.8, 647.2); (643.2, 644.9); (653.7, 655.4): 0.07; 49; 48.5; 54.4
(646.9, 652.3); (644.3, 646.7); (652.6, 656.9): 0.76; 48.7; 48.8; 67.4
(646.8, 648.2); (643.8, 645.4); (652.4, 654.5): 0.00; 48.9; 49.2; 49.3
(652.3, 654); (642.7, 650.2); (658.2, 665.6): 0.05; 48.8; 48.5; 51.4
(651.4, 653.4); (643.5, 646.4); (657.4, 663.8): 0.09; 48.8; 48.6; 53.3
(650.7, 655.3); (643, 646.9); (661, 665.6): -0.16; 48.7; 50.6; 49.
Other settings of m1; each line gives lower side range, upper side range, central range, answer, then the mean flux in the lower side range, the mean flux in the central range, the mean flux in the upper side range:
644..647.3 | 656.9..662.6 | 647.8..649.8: 0.04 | 48.7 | 49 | 54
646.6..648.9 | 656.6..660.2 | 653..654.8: 0.14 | 49.5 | 51.2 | 60.2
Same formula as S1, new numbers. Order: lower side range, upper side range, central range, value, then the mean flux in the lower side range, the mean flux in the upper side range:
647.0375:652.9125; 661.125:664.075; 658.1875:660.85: -0.376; 48.8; 49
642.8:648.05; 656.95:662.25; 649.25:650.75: 0.079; 48.8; 54.3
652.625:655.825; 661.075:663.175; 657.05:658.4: -0.245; 53.9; 49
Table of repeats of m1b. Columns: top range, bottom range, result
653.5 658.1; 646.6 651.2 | 1.40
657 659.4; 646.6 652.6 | 1.26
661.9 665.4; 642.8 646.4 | 1.00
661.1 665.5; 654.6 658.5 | 0.66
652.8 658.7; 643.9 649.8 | 1.37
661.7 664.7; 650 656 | 0.92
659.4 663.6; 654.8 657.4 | 0.62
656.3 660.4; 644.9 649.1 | 1.31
